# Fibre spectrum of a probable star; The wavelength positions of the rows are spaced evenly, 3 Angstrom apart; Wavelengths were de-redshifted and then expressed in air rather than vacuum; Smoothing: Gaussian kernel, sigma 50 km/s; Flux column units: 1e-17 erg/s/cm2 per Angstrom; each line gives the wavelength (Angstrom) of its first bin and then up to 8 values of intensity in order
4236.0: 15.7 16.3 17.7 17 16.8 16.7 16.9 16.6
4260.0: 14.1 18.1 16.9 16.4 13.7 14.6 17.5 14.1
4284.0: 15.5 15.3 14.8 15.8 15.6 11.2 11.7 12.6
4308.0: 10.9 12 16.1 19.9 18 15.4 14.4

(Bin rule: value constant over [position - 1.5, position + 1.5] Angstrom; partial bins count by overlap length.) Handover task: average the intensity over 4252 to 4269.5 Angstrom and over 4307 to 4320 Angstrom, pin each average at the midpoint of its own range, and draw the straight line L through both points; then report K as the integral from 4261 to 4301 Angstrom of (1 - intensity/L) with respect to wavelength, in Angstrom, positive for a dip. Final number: 1.9 Angstrom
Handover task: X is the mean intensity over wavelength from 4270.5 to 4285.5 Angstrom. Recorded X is 15.1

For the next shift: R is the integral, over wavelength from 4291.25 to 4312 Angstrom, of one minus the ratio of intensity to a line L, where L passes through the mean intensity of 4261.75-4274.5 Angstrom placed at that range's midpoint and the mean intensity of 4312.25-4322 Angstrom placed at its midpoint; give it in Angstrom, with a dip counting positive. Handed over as 5.2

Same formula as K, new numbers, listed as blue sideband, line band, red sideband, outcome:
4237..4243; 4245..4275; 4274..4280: 0.4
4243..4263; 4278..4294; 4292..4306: -1.2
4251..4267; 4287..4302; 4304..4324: 1.3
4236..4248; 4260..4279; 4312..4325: 1.0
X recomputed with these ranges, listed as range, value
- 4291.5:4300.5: 14.2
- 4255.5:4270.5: 16.4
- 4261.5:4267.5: 17.5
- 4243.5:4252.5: 16.8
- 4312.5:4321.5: 18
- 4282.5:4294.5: 15.4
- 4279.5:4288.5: 15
